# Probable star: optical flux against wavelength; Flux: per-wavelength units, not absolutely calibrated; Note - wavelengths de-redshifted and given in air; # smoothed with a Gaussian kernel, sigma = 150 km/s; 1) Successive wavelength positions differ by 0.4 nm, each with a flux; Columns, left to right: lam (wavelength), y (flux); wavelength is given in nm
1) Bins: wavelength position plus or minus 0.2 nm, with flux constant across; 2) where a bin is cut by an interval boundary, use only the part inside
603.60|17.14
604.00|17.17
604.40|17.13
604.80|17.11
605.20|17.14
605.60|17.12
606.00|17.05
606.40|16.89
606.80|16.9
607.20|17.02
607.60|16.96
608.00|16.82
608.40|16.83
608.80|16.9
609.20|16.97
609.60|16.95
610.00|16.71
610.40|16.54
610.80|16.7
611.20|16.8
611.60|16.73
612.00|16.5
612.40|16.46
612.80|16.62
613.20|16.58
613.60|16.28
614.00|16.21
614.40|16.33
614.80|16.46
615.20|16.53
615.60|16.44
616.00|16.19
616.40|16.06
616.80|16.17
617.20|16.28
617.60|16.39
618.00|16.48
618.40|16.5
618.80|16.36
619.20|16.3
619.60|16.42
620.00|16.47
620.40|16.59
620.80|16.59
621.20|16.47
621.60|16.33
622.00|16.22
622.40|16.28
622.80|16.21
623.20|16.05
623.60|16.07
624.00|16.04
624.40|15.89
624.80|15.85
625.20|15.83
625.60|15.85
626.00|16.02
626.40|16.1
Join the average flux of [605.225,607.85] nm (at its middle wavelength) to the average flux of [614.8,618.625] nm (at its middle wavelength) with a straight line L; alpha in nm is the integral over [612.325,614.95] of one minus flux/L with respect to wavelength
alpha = 0.02 nm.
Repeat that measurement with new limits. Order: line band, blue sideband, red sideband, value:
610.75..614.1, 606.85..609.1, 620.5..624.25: 0.03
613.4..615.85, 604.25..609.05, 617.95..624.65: 0.04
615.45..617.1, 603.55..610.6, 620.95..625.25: 0.03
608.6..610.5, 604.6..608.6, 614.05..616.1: -0.01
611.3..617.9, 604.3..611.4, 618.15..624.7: 0.08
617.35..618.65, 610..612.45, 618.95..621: 0.00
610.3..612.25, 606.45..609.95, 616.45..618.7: 0.01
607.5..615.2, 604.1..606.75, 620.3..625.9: 0.05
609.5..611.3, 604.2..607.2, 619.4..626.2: 0.01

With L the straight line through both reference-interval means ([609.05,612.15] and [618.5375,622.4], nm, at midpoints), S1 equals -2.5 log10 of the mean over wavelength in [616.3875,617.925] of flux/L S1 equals 0.02 mag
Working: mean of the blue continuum 16.7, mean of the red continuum 16.4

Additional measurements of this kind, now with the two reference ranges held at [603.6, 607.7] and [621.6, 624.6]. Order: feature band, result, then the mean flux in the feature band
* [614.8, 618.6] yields 0.01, 16.3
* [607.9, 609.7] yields 0.00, 16.9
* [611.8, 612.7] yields 0.01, 16.5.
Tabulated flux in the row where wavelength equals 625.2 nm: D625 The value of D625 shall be 15.83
